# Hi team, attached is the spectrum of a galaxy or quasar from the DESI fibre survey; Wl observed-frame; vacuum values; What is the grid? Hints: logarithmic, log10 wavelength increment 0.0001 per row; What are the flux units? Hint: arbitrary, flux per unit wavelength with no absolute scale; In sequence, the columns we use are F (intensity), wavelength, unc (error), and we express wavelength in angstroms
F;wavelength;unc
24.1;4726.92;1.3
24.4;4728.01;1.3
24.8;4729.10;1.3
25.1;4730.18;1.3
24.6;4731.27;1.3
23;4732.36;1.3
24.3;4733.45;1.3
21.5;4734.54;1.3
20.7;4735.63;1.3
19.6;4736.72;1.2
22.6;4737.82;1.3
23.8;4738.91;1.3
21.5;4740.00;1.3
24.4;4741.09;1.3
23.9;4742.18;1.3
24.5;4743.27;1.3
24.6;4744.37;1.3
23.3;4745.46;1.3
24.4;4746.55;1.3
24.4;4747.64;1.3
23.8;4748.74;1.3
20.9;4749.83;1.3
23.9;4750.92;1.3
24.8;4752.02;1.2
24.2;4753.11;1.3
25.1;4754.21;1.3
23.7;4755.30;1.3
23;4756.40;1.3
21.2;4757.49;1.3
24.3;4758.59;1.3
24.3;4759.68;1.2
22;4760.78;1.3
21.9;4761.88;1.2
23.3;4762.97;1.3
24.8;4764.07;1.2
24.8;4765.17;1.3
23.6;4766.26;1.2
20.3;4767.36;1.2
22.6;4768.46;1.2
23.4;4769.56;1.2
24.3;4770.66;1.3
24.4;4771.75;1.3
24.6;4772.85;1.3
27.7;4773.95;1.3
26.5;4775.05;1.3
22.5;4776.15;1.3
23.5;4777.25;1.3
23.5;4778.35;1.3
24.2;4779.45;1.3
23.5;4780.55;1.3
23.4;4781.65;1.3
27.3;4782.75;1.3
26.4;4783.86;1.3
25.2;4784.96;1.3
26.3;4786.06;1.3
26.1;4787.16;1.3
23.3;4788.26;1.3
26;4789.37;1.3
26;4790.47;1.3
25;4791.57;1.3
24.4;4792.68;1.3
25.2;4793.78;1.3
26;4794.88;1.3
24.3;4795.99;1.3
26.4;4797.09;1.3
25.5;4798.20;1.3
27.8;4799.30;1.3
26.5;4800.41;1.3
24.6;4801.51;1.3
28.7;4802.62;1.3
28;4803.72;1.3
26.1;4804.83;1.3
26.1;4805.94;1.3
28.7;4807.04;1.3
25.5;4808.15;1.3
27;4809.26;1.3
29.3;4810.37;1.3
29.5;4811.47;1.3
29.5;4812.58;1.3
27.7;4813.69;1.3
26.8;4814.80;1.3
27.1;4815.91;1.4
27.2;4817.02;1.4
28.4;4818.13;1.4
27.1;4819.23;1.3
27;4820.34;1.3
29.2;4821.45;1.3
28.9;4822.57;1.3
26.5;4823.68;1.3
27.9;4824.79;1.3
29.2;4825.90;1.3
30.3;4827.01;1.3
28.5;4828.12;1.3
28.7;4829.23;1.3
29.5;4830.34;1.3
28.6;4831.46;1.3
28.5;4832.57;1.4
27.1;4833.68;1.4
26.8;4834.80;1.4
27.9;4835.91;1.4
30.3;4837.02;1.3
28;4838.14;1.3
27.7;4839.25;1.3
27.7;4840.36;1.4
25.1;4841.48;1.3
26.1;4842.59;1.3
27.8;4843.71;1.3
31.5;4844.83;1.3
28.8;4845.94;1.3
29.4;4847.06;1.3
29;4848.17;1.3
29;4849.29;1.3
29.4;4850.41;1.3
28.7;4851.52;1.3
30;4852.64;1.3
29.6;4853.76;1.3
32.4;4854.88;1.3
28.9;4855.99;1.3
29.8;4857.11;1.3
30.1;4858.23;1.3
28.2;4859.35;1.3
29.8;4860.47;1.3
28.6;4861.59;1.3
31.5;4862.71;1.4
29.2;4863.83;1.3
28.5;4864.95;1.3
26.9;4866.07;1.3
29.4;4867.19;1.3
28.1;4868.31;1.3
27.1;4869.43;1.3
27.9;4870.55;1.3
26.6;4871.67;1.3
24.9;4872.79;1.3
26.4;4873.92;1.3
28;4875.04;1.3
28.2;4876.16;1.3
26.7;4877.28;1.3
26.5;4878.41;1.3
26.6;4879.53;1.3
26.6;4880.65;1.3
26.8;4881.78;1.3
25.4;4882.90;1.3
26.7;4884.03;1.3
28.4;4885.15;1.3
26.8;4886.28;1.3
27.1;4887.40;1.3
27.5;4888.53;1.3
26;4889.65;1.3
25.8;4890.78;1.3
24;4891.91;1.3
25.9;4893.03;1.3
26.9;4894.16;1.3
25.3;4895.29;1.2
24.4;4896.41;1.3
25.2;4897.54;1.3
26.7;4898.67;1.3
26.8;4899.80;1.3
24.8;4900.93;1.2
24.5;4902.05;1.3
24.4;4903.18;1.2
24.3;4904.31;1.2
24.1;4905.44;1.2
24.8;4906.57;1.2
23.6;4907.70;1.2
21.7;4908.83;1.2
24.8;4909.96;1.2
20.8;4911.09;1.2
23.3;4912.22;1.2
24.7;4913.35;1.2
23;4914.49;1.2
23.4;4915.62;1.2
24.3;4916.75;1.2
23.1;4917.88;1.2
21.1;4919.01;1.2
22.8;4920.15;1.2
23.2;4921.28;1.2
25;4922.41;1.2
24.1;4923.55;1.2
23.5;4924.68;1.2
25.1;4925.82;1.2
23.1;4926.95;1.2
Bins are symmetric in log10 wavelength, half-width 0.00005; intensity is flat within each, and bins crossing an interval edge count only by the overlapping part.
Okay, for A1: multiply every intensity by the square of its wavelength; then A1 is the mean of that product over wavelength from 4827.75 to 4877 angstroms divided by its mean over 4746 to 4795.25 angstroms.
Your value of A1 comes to 1.2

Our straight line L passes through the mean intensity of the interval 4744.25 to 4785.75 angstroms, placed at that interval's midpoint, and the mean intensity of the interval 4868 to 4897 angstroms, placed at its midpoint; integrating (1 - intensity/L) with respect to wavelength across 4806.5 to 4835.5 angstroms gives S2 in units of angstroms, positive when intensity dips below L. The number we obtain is -3.3 angstroms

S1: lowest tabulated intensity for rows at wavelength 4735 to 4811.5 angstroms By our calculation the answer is 19.6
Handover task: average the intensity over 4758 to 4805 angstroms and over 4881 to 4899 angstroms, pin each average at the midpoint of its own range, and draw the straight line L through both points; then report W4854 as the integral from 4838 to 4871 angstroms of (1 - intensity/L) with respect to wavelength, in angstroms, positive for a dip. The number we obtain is -4.0 angstroms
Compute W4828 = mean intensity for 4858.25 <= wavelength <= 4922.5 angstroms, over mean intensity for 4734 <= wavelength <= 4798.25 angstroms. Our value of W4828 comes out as 1.1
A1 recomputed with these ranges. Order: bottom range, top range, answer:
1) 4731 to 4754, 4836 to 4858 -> 1.30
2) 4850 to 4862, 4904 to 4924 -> 0.81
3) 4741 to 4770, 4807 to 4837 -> 1.23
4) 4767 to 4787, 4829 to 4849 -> 1.18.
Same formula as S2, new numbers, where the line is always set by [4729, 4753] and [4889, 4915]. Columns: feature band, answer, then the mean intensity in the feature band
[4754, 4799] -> -1.4 angstroms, 24.4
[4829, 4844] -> -2.3 angstroms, 27.8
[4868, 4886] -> -1.8 angstroms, 26.9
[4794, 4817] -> -3.0 angstroms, 27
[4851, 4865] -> -3.1 angstroms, 29.7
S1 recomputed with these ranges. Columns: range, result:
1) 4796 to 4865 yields 24.6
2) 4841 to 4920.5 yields 20.8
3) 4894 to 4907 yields 24.1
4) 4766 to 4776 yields 20.3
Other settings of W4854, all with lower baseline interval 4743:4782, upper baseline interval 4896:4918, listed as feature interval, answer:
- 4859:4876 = -2.85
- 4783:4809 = -2.38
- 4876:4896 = -1.97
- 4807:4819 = -1.98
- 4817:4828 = -1.98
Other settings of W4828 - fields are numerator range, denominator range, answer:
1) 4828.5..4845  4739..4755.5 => 1.17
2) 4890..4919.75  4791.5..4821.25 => 0.90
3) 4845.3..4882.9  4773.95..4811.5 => 1.10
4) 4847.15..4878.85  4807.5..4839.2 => 1.02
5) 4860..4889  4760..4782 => 1.16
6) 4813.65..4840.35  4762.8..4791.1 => 1.15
